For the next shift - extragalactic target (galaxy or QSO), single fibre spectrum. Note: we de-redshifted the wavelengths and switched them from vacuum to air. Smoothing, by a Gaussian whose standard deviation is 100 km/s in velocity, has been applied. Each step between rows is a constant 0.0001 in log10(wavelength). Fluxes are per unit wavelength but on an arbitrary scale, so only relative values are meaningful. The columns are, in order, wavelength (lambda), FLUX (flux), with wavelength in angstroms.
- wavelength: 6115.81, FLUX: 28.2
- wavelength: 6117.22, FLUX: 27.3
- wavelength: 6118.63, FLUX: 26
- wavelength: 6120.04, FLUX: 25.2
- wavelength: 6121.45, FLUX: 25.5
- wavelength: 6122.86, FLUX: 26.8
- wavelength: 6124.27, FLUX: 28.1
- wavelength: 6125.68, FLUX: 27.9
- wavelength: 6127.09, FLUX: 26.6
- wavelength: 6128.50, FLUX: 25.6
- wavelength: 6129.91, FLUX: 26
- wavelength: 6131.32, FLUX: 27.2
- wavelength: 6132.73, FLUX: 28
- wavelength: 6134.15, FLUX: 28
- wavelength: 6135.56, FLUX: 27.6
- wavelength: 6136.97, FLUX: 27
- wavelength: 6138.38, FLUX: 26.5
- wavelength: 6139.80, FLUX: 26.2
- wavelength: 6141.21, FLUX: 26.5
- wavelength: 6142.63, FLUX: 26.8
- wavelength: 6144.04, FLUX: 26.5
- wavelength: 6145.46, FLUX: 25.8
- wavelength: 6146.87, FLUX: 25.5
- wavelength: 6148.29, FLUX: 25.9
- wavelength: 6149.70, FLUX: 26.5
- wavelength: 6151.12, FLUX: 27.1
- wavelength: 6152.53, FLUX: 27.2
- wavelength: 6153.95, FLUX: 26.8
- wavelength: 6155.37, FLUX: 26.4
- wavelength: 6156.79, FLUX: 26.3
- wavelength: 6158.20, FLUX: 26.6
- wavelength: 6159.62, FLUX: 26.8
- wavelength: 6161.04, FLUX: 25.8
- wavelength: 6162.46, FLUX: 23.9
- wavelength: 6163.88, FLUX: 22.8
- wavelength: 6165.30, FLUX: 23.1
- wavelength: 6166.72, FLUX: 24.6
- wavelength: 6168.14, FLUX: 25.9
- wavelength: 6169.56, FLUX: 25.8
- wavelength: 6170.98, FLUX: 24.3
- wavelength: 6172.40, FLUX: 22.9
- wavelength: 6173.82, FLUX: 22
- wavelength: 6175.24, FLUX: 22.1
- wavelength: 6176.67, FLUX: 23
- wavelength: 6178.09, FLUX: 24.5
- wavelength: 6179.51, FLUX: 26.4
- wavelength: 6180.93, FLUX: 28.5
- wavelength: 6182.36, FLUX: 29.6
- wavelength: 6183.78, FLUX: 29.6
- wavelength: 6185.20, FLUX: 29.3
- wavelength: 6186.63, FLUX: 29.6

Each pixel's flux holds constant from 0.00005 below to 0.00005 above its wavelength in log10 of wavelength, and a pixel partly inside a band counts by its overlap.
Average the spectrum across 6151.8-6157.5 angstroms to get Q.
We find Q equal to 26.7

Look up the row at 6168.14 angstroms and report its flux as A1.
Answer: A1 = 25.9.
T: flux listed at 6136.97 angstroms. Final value 27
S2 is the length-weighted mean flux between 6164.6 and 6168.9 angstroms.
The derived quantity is 24.6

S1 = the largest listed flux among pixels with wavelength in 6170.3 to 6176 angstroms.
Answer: 24.3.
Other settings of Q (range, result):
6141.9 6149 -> 26.1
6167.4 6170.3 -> 25.8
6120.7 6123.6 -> 26.2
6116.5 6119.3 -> 26.6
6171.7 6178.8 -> 22.9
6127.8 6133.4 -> 26.7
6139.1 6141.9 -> 26.4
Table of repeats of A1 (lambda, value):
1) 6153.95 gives 26.8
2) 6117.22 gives 27.3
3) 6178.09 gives 24.5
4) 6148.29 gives 25.9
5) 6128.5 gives 25.6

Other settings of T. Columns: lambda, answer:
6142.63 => 26.8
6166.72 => 24.6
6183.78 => 29.6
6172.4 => 22.9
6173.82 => 22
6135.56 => 27.6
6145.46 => 25.8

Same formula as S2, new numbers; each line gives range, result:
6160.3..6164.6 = 24.2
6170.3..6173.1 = 23.6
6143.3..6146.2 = 26.2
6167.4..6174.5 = 24.2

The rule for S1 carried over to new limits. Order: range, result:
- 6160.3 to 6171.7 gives 25.9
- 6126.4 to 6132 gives 27.2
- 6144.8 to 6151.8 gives 27.1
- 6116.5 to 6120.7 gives 27.3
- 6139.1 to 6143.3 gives 26.8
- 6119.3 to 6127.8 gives 28.1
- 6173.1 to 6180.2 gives 26.4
